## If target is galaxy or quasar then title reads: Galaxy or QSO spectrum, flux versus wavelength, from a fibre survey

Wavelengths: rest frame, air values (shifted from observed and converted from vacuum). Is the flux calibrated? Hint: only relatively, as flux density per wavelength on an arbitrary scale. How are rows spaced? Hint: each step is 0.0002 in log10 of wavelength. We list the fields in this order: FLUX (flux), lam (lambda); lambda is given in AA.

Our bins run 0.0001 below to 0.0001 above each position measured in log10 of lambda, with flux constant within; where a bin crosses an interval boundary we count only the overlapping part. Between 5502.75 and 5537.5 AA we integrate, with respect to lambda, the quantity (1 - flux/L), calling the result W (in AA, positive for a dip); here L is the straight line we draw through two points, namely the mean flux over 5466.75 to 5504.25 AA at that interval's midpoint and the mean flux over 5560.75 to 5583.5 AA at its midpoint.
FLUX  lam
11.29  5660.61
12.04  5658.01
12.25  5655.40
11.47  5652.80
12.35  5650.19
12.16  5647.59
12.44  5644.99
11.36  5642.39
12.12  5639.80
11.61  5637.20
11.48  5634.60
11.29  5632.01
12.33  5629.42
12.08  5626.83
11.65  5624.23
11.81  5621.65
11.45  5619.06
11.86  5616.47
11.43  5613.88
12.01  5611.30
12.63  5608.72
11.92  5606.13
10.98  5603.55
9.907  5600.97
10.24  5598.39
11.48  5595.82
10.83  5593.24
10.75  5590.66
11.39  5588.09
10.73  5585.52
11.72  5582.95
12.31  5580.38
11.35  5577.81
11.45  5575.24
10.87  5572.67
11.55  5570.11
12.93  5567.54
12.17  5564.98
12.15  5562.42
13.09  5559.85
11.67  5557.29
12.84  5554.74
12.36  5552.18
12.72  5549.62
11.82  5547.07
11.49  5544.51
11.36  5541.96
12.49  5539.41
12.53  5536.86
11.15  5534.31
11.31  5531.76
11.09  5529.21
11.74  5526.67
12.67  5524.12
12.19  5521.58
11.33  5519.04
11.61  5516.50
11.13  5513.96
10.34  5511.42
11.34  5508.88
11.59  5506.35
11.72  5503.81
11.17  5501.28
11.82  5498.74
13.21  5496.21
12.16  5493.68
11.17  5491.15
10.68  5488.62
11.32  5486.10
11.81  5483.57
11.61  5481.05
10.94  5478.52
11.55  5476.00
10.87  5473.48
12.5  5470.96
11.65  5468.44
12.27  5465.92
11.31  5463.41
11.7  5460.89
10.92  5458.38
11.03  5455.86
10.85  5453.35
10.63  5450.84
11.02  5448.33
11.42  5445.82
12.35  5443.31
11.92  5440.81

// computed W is 0.5 AA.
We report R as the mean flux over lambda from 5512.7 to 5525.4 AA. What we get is 11.8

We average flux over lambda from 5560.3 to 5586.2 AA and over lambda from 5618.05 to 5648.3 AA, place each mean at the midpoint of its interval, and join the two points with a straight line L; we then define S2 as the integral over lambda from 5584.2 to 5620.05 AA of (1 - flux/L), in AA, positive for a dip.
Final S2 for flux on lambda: 1.65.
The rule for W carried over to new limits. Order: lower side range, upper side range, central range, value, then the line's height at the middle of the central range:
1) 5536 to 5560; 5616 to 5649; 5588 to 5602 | 1.47 AA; 12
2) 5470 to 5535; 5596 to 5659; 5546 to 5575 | -1.40 AA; 11.6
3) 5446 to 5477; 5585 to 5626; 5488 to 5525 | -0.85 AA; 11.4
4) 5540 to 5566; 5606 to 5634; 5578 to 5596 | 1.05 AA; 12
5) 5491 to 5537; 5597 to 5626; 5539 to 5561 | -1.18 AA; 11.6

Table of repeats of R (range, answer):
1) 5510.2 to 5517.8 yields 11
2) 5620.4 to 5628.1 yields 11.8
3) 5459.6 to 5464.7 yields 11.5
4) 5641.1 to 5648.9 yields 12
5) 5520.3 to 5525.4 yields 12.4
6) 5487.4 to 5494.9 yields 11.3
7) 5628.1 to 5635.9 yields 11.7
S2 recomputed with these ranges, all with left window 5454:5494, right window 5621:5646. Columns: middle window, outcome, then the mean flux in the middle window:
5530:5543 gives -0.18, 11.7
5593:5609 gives 0.91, 11.1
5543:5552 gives -0.33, 12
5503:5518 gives 0.33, 11.3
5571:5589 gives 0.44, 11.4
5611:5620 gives 0.08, 11.7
